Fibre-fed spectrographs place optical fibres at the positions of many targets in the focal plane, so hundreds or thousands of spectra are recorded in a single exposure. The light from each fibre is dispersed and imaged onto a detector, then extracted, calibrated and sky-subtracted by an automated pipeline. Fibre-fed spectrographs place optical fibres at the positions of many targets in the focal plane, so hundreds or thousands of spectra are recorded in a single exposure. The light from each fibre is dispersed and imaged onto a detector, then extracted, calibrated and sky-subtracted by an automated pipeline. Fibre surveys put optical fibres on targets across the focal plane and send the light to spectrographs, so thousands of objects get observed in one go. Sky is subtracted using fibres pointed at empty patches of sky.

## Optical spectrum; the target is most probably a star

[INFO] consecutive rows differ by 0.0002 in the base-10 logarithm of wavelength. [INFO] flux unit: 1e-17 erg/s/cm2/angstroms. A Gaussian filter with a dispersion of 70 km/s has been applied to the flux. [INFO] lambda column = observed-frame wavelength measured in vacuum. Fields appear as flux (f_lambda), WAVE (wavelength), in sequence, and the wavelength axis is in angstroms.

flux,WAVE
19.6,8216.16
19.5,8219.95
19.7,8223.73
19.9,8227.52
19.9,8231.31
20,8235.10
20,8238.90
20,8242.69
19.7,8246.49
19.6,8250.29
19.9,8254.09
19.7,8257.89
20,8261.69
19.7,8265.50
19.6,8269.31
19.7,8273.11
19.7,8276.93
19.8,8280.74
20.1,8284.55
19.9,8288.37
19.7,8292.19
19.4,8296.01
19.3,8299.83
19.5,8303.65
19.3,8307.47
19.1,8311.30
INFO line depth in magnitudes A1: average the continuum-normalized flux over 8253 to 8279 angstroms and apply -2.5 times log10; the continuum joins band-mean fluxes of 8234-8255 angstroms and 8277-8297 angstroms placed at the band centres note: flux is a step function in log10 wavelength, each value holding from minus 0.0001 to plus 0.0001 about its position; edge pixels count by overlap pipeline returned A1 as 0.004 mag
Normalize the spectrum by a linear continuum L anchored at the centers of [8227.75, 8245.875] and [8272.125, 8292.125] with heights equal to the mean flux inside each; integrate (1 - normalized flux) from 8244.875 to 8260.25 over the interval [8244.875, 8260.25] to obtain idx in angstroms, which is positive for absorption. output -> 0.1 angstroms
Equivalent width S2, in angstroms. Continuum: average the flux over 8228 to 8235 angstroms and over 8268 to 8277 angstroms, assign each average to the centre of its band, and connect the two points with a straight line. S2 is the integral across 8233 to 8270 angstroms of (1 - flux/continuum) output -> -0.05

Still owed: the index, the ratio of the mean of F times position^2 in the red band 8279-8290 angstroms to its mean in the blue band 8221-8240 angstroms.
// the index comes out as 1.02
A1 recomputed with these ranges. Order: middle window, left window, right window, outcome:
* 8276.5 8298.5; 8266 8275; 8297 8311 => -0.01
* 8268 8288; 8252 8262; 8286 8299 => 0.00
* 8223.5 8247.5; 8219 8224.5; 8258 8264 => -0.01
